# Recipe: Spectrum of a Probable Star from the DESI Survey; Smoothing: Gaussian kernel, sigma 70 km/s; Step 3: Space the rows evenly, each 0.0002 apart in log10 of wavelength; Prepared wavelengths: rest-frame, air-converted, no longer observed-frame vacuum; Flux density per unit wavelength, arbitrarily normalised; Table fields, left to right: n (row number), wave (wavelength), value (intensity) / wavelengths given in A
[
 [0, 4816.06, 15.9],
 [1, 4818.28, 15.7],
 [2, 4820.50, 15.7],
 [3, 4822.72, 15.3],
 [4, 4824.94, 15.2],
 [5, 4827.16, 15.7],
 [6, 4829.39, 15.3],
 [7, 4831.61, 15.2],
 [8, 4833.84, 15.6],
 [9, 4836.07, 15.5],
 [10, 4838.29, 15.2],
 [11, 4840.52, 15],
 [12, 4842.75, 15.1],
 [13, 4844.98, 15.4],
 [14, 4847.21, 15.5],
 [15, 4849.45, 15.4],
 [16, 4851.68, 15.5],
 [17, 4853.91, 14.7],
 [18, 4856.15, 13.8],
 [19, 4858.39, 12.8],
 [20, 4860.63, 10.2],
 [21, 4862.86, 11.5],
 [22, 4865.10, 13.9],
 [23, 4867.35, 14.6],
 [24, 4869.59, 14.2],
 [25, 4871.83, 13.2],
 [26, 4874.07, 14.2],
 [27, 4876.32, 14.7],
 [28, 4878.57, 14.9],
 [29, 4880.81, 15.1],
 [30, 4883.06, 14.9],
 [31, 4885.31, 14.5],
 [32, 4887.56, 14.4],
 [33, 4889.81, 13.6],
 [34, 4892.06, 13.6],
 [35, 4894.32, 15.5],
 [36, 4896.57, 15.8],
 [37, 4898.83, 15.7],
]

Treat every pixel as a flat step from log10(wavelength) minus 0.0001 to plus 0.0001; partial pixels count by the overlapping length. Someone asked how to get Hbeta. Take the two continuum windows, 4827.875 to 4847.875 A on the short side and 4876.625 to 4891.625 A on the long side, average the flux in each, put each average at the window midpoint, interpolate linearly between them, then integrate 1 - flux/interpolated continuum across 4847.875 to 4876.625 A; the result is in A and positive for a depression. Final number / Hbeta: 2.2 A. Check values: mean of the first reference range 15.3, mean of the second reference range 14.5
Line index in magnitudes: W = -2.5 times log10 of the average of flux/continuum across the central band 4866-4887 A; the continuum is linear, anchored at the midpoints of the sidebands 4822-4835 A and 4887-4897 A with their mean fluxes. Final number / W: 0.019 mag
